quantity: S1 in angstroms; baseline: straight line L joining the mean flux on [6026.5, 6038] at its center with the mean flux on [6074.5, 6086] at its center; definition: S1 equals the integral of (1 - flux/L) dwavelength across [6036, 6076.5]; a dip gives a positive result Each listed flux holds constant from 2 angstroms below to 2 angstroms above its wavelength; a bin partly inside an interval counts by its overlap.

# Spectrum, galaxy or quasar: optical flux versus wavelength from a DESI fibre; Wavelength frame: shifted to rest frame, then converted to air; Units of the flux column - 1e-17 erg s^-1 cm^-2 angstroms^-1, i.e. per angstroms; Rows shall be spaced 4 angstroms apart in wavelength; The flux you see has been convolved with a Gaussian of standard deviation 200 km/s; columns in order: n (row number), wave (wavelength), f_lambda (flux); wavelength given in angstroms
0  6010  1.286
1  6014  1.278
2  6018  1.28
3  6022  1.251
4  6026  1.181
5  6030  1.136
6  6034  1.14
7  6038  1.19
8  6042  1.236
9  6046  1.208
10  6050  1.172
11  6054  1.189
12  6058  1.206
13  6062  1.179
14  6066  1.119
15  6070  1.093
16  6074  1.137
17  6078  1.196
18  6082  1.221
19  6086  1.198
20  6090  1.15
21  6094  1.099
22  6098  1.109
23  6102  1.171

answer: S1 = 0.05 angstroms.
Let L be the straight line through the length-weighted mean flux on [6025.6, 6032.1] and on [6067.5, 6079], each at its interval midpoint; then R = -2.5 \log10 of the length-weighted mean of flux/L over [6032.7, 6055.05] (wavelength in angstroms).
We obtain -0.04 mag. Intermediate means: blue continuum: 1.15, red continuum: 1.14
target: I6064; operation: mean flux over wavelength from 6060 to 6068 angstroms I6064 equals 1.15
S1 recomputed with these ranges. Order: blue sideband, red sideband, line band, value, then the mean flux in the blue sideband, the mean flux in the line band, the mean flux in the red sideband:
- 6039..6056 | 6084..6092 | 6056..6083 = 0.5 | 1.2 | 1.16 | 1.17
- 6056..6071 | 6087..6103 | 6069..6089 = -0.5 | 1.15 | 1.17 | 1.13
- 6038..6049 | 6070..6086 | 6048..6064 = 0.2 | 1.21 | 1.19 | 1.17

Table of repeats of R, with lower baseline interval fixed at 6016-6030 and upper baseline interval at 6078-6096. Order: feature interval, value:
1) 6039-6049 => -0.01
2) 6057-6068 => 0.02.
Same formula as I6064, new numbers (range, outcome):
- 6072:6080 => 1.17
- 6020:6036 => 1.18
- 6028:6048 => 1.18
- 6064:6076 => 1.12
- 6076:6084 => 1.21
